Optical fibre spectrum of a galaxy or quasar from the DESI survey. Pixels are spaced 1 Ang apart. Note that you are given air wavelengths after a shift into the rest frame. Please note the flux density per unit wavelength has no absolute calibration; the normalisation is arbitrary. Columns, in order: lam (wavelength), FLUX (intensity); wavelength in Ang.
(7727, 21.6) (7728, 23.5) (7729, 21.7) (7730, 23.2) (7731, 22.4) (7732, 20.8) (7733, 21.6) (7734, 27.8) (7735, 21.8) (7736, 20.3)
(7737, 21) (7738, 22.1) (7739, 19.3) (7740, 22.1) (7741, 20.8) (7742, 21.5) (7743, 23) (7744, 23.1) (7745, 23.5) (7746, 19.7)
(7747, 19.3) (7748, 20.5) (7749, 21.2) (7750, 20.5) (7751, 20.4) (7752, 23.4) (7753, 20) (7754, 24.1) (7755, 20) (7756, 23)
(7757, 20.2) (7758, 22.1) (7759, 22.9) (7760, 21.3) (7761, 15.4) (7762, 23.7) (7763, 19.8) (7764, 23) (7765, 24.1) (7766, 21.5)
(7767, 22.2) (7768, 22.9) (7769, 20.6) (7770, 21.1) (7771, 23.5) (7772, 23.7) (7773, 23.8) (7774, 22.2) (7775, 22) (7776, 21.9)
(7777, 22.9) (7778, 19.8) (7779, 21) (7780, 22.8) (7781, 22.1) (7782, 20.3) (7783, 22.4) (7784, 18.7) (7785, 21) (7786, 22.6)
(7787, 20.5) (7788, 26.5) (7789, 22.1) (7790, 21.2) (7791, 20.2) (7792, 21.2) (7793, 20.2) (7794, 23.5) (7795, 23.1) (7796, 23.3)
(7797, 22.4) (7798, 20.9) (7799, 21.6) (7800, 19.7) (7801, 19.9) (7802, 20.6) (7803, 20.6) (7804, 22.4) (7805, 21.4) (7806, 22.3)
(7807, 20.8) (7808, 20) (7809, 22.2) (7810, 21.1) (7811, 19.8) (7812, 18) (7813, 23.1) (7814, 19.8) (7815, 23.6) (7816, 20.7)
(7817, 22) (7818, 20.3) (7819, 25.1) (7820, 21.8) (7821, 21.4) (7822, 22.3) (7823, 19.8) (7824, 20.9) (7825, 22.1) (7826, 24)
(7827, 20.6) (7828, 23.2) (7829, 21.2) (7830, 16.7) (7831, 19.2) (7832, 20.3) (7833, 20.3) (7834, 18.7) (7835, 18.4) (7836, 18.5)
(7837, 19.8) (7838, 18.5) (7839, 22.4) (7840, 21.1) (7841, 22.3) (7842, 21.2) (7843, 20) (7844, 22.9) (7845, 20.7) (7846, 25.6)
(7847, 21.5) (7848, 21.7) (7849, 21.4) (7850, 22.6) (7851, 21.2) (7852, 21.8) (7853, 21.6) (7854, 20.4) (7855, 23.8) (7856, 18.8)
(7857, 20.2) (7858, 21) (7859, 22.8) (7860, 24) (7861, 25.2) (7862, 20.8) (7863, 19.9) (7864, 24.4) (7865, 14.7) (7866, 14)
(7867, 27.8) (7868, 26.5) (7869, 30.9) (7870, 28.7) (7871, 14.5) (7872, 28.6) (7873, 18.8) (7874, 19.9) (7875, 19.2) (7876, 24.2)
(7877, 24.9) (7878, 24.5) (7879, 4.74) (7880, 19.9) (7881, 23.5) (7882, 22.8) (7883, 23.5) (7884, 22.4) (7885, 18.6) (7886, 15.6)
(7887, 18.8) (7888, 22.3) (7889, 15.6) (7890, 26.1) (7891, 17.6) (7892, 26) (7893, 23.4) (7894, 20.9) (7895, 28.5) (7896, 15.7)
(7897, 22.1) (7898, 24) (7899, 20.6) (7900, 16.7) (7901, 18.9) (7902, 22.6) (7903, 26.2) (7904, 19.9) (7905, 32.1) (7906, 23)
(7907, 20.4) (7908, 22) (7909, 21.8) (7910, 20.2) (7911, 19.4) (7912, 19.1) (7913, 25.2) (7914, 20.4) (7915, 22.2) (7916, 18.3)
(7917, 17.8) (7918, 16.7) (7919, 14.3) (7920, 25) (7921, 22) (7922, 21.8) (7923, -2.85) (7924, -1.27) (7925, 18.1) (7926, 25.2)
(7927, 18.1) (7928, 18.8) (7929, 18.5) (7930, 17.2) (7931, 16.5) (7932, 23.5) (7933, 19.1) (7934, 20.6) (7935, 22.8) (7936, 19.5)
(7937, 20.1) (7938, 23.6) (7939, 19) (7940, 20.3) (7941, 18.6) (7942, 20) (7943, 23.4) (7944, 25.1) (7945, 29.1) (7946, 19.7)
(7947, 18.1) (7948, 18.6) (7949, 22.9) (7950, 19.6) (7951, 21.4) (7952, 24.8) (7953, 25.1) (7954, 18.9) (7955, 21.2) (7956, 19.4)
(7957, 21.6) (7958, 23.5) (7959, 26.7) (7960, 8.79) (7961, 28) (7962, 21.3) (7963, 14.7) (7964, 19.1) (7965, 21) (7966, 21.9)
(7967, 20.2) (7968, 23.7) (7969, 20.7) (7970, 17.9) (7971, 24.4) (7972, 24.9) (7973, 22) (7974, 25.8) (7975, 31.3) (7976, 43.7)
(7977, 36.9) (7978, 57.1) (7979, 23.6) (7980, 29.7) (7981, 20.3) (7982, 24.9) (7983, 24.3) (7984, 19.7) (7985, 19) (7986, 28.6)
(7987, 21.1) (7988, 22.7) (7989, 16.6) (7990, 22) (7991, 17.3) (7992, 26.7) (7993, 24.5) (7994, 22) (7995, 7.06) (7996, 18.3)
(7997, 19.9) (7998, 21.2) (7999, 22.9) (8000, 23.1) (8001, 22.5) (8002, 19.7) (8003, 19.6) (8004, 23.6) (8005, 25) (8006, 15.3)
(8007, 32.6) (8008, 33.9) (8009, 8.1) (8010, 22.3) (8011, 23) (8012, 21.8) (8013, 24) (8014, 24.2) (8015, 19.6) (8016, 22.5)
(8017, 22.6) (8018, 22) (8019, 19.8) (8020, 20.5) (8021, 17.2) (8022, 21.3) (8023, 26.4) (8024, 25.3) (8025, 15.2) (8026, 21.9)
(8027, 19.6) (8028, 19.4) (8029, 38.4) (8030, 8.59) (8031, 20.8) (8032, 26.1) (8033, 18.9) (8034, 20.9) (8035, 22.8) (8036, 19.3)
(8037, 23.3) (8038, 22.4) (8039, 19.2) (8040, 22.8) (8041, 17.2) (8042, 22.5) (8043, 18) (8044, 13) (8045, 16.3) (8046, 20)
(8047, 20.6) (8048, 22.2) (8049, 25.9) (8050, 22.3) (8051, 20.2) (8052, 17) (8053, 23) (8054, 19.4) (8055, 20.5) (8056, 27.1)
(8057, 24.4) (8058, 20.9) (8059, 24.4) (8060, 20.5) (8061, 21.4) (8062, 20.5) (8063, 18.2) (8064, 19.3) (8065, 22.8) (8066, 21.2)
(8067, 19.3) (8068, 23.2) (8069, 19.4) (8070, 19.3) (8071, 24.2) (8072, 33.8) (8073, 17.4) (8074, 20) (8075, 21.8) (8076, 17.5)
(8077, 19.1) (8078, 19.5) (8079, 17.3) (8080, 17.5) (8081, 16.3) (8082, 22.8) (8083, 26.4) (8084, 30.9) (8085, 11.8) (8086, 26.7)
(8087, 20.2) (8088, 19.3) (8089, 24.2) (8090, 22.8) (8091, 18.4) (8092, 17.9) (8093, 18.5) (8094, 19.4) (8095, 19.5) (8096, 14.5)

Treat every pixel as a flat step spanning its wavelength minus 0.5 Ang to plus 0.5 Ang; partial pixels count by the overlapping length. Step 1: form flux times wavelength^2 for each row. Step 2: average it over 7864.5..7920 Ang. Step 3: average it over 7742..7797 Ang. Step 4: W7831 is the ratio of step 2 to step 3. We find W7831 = 1.01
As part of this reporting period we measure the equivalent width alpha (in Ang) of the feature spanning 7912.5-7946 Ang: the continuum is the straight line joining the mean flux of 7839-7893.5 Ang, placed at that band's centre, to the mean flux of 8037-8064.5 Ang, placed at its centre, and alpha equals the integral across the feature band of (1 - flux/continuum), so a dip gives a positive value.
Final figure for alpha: 3.1 Ang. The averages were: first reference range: 21.6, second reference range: 20.8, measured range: 19.3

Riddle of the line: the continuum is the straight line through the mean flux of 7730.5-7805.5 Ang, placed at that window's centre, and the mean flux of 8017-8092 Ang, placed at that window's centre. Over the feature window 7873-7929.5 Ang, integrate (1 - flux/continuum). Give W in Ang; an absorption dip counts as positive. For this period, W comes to 3.44 Ang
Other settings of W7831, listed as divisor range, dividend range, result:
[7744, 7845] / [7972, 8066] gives 1.11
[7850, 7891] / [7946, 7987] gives 1.14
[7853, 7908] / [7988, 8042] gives 1.02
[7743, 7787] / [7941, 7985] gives 1.15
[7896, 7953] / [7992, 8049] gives 1.07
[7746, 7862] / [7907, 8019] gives 1.05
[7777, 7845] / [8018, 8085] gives 1.06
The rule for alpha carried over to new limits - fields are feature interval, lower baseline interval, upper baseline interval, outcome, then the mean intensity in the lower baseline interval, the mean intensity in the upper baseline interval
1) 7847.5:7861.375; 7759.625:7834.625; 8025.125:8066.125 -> -0.34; 21.4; 21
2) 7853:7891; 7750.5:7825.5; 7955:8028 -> 1.22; 21.6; 22.7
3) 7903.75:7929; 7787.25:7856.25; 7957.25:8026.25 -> 3.51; 21.3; 22.9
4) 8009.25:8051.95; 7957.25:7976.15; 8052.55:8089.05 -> 1.59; 22.7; 21.4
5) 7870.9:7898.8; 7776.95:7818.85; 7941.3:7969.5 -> 0.44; 21.4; 21.4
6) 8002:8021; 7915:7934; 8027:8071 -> -2.06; 17.3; 21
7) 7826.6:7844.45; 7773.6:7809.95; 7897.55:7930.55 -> 0.44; 21.6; 19.5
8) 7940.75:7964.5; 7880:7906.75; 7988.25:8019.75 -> 0.35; 21.8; 21.4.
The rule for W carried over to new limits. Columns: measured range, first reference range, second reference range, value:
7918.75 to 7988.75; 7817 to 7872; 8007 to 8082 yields -2.01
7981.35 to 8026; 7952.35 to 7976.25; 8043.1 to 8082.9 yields 0.51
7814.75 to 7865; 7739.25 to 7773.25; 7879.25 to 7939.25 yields -1.16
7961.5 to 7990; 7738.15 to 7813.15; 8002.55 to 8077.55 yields -4.55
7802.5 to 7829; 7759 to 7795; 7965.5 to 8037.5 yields 0.60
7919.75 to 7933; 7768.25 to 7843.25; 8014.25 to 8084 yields 2.69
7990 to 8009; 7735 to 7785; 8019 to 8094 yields -0.44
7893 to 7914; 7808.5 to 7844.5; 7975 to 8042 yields -0.22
